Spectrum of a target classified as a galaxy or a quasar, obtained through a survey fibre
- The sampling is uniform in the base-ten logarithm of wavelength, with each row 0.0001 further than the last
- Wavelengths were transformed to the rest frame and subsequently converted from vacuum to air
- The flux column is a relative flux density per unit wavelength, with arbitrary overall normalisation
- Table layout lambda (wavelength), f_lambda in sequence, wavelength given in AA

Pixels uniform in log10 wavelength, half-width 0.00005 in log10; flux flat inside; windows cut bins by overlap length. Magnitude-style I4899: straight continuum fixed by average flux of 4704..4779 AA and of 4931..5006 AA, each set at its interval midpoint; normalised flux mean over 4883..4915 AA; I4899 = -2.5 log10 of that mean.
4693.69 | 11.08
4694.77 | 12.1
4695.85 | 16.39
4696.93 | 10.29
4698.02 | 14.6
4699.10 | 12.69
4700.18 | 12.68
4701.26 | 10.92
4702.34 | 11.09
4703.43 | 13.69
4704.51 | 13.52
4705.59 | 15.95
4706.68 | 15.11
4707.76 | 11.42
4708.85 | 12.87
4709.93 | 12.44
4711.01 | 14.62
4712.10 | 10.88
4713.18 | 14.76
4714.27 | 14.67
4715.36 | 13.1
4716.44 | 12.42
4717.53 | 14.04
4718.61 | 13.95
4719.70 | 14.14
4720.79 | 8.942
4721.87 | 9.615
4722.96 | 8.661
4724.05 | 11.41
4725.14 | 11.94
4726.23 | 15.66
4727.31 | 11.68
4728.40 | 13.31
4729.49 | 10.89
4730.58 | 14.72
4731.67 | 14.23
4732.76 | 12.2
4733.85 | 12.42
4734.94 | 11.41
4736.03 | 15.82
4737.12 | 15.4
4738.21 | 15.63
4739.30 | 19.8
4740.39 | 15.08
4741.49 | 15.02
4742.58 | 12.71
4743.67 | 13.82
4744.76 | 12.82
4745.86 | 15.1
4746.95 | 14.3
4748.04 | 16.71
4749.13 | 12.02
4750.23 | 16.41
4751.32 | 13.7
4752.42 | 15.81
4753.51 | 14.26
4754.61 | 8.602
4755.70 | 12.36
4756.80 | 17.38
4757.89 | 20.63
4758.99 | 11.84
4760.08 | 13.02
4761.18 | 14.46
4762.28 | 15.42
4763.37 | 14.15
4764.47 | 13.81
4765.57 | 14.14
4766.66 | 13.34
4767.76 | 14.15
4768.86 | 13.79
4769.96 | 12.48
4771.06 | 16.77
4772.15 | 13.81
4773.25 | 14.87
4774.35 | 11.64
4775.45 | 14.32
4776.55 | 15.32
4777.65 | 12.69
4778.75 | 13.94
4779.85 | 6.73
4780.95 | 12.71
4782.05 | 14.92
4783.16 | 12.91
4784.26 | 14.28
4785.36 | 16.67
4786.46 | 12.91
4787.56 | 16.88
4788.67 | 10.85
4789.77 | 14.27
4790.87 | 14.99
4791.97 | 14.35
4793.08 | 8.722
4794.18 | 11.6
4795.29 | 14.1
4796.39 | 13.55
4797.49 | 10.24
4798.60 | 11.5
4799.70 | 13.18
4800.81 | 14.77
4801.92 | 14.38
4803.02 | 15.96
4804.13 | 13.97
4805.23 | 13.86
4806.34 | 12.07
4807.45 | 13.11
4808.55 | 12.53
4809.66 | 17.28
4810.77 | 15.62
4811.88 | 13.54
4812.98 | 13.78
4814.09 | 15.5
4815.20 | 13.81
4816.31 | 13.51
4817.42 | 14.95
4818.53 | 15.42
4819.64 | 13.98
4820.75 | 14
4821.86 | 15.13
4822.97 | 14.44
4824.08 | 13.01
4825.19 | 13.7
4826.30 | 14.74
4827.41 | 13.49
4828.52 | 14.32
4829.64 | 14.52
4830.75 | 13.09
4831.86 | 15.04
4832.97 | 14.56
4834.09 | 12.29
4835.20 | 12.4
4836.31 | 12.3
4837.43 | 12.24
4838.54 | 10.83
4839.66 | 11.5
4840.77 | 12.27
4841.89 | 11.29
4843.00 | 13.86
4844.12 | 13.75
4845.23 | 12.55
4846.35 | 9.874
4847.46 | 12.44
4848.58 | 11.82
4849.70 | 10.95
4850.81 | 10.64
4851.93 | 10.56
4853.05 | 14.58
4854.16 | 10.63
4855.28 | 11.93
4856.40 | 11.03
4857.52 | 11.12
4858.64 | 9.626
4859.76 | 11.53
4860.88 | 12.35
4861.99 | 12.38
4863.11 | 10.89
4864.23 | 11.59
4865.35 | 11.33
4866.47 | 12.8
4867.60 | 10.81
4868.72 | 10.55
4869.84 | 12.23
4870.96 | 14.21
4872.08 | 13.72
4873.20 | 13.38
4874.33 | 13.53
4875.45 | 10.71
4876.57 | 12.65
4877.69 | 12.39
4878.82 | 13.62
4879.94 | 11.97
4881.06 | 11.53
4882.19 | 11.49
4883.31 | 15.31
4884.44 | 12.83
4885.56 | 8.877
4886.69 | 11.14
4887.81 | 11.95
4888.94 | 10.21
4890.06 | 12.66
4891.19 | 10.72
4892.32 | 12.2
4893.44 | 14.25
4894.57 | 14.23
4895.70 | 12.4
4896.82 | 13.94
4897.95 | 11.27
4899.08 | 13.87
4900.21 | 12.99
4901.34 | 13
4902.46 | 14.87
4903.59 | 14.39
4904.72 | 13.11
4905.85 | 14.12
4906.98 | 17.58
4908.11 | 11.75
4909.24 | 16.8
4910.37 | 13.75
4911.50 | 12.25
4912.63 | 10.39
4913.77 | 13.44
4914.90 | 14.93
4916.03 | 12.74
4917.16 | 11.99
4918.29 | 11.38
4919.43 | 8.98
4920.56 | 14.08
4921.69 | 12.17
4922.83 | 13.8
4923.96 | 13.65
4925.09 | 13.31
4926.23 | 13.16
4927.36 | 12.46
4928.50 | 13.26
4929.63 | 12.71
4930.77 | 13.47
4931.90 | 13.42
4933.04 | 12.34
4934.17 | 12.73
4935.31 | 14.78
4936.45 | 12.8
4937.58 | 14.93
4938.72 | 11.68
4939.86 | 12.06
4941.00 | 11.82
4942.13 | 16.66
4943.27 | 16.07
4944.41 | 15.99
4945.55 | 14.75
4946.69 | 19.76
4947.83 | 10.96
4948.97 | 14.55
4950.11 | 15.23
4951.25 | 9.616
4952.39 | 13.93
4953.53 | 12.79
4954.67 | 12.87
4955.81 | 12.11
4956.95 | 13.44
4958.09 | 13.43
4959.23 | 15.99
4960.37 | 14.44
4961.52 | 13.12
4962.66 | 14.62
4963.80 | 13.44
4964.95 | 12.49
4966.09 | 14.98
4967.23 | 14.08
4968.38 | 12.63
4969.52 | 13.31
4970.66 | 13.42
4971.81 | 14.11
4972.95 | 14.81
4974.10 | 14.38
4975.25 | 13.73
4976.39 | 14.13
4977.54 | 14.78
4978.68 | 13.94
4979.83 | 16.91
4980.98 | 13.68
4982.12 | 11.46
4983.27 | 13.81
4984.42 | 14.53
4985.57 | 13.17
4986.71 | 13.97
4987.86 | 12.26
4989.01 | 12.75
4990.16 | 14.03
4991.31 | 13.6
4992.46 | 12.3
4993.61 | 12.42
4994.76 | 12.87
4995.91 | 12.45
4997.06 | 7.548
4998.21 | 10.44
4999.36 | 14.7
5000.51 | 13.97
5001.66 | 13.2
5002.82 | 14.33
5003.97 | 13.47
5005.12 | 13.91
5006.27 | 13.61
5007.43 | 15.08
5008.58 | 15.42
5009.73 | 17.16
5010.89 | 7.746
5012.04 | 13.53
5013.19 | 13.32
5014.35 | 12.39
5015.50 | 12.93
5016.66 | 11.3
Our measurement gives 0.05 mag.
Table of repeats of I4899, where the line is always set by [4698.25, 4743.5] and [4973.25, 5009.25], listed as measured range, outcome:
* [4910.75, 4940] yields 0.05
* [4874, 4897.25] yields 0.09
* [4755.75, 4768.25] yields -0.11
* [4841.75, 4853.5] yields 0.11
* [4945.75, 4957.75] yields -0.01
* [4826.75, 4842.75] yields 0.04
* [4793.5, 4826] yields -0.05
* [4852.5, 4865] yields 0.15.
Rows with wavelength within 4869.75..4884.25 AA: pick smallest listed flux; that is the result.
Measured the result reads 10.71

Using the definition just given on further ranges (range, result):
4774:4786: 6.73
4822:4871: 9.626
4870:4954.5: 8.877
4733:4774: 8.602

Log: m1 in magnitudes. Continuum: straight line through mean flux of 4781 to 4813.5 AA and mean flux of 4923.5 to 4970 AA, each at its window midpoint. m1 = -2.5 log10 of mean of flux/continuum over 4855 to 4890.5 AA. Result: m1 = 0.15 mag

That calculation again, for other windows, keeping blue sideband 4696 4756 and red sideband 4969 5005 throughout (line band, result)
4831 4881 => 0.107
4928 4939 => 0.009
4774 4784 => 0.041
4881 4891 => 0.140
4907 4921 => 0.040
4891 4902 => 0.031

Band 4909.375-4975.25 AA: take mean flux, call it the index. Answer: 13.5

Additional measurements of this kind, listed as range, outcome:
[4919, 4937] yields 13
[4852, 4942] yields 12.6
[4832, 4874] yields 12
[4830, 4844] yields 12.7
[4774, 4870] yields 13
